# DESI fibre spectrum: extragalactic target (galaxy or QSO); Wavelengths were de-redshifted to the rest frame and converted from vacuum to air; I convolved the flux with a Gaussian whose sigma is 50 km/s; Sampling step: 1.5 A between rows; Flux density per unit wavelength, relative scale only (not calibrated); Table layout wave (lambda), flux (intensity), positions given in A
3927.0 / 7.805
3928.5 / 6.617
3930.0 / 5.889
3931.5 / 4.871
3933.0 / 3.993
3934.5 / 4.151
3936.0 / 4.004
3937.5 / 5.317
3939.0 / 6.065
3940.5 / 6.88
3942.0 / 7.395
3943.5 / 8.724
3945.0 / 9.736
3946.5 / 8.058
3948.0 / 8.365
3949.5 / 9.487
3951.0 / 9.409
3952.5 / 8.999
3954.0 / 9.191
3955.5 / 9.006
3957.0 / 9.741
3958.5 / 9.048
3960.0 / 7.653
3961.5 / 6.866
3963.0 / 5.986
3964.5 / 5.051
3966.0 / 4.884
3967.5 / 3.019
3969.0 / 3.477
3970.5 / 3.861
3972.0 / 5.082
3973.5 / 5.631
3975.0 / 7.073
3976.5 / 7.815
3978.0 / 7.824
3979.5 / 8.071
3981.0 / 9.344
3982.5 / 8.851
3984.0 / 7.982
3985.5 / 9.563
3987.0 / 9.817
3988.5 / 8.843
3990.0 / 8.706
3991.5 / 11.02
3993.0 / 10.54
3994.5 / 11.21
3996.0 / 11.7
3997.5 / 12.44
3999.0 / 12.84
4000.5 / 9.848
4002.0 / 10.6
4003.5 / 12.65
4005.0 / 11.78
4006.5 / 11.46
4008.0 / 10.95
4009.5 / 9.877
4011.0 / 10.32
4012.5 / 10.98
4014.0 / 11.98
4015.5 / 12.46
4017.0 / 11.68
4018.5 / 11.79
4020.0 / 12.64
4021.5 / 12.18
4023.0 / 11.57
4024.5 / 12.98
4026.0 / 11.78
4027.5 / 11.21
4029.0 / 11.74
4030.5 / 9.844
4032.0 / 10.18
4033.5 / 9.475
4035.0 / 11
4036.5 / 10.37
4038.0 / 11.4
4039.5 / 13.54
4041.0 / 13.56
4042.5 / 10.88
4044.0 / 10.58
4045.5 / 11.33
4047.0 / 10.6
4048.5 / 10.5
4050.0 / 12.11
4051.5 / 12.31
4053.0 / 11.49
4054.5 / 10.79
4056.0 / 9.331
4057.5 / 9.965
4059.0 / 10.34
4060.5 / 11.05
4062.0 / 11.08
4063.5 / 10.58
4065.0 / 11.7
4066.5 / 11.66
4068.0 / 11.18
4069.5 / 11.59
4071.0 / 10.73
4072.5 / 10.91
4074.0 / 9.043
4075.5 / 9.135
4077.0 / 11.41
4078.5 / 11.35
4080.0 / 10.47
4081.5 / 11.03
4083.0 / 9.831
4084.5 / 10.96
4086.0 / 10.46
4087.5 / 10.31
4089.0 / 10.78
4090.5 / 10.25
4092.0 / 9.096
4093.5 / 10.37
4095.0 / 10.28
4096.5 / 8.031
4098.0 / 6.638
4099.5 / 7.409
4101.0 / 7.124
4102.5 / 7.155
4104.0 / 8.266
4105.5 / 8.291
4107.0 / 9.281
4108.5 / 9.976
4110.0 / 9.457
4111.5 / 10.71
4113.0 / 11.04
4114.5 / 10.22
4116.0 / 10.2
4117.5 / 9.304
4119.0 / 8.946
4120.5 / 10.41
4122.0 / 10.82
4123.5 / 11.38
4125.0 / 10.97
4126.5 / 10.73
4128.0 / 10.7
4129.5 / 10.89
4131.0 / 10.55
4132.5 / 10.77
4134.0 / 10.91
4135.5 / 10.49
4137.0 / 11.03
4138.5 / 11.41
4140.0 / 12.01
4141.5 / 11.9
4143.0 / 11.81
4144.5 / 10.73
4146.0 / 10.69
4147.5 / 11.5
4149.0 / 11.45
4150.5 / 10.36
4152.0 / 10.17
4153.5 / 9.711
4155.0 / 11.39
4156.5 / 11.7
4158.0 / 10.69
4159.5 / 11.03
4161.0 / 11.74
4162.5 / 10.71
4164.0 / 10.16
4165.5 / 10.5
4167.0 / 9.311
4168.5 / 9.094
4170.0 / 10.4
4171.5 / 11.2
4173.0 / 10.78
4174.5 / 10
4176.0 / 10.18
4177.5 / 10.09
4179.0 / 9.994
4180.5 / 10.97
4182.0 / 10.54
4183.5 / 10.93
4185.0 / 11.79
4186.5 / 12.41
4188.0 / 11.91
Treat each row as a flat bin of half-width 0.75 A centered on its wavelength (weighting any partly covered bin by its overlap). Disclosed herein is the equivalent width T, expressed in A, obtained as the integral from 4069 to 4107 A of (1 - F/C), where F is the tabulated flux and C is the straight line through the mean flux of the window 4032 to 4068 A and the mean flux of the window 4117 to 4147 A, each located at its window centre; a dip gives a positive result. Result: 4.7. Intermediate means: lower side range 11.1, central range 9.62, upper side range 10.8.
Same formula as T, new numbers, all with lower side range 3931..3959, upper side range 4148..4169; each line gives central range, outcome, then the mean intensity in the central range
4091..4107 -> 2.28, 8.34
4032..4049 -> -4.35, 11.2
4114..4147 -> -1.87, 10.8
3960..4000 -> 0.37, 7.99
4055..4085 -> -4.34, 10.7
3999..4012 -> -4.13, 11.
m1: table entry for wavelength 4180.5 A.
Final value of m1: 10.97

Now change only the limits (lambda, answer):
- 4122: 10.82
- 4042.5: 10.88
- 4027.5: 11.21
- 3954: 9.191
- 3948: 8.365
